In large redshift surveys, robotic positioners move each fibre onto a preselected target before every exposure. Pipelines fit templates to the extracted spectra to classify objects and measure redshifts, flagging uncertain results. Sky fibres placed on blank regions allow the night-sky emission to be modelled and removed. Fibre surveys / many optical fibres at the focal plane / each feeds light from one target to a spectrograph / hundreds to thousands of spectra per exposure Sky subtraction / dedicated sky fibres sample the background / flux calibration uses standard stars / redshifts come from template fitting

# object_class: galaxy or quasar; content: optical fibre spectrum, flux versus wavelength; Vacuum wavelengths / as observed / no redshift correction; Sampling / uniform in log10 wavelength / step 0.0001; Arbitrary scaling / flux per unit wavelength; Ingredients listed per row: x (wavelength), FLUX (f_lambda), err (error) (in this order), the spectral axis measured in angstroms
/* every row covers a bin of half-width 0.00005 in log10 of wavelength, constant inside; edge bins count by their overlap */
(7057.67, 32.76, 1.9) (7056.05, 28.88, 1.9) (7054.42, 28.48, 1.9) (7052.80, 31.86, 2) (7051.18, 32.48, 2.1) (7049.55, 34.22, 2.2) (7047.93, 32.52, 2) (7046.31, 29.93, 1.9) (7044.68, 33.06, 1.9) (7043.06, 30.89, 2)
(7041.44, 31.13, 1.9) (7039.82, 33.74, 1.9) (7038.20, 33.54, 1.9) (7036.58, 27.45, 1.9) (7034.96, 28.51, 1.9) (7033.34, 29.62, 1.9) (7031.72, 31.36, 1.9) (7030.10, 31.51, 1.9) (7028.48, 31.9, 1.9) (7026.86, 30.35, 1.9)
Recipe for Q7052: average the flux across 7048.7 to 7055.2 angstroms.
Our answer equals 31.8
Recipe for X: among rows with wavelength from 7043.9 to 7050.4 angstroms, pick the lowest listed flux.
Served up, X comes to 29.93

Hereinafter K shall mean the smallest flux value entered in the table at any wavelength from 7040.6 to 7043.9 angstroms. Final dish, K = 30.89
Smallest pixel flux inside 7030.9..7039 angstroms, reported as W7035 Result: 27.45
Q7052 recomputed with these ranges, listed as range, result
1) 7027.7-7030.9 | 31.7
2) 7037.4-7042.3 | 32.8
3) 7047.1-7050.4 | 33.3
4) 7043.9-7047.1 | 31.4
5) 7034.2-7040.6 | 30.8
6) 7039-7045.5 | 32.2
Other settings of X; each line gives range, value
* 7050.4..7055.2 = 28.48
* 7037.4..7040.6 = 33.54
